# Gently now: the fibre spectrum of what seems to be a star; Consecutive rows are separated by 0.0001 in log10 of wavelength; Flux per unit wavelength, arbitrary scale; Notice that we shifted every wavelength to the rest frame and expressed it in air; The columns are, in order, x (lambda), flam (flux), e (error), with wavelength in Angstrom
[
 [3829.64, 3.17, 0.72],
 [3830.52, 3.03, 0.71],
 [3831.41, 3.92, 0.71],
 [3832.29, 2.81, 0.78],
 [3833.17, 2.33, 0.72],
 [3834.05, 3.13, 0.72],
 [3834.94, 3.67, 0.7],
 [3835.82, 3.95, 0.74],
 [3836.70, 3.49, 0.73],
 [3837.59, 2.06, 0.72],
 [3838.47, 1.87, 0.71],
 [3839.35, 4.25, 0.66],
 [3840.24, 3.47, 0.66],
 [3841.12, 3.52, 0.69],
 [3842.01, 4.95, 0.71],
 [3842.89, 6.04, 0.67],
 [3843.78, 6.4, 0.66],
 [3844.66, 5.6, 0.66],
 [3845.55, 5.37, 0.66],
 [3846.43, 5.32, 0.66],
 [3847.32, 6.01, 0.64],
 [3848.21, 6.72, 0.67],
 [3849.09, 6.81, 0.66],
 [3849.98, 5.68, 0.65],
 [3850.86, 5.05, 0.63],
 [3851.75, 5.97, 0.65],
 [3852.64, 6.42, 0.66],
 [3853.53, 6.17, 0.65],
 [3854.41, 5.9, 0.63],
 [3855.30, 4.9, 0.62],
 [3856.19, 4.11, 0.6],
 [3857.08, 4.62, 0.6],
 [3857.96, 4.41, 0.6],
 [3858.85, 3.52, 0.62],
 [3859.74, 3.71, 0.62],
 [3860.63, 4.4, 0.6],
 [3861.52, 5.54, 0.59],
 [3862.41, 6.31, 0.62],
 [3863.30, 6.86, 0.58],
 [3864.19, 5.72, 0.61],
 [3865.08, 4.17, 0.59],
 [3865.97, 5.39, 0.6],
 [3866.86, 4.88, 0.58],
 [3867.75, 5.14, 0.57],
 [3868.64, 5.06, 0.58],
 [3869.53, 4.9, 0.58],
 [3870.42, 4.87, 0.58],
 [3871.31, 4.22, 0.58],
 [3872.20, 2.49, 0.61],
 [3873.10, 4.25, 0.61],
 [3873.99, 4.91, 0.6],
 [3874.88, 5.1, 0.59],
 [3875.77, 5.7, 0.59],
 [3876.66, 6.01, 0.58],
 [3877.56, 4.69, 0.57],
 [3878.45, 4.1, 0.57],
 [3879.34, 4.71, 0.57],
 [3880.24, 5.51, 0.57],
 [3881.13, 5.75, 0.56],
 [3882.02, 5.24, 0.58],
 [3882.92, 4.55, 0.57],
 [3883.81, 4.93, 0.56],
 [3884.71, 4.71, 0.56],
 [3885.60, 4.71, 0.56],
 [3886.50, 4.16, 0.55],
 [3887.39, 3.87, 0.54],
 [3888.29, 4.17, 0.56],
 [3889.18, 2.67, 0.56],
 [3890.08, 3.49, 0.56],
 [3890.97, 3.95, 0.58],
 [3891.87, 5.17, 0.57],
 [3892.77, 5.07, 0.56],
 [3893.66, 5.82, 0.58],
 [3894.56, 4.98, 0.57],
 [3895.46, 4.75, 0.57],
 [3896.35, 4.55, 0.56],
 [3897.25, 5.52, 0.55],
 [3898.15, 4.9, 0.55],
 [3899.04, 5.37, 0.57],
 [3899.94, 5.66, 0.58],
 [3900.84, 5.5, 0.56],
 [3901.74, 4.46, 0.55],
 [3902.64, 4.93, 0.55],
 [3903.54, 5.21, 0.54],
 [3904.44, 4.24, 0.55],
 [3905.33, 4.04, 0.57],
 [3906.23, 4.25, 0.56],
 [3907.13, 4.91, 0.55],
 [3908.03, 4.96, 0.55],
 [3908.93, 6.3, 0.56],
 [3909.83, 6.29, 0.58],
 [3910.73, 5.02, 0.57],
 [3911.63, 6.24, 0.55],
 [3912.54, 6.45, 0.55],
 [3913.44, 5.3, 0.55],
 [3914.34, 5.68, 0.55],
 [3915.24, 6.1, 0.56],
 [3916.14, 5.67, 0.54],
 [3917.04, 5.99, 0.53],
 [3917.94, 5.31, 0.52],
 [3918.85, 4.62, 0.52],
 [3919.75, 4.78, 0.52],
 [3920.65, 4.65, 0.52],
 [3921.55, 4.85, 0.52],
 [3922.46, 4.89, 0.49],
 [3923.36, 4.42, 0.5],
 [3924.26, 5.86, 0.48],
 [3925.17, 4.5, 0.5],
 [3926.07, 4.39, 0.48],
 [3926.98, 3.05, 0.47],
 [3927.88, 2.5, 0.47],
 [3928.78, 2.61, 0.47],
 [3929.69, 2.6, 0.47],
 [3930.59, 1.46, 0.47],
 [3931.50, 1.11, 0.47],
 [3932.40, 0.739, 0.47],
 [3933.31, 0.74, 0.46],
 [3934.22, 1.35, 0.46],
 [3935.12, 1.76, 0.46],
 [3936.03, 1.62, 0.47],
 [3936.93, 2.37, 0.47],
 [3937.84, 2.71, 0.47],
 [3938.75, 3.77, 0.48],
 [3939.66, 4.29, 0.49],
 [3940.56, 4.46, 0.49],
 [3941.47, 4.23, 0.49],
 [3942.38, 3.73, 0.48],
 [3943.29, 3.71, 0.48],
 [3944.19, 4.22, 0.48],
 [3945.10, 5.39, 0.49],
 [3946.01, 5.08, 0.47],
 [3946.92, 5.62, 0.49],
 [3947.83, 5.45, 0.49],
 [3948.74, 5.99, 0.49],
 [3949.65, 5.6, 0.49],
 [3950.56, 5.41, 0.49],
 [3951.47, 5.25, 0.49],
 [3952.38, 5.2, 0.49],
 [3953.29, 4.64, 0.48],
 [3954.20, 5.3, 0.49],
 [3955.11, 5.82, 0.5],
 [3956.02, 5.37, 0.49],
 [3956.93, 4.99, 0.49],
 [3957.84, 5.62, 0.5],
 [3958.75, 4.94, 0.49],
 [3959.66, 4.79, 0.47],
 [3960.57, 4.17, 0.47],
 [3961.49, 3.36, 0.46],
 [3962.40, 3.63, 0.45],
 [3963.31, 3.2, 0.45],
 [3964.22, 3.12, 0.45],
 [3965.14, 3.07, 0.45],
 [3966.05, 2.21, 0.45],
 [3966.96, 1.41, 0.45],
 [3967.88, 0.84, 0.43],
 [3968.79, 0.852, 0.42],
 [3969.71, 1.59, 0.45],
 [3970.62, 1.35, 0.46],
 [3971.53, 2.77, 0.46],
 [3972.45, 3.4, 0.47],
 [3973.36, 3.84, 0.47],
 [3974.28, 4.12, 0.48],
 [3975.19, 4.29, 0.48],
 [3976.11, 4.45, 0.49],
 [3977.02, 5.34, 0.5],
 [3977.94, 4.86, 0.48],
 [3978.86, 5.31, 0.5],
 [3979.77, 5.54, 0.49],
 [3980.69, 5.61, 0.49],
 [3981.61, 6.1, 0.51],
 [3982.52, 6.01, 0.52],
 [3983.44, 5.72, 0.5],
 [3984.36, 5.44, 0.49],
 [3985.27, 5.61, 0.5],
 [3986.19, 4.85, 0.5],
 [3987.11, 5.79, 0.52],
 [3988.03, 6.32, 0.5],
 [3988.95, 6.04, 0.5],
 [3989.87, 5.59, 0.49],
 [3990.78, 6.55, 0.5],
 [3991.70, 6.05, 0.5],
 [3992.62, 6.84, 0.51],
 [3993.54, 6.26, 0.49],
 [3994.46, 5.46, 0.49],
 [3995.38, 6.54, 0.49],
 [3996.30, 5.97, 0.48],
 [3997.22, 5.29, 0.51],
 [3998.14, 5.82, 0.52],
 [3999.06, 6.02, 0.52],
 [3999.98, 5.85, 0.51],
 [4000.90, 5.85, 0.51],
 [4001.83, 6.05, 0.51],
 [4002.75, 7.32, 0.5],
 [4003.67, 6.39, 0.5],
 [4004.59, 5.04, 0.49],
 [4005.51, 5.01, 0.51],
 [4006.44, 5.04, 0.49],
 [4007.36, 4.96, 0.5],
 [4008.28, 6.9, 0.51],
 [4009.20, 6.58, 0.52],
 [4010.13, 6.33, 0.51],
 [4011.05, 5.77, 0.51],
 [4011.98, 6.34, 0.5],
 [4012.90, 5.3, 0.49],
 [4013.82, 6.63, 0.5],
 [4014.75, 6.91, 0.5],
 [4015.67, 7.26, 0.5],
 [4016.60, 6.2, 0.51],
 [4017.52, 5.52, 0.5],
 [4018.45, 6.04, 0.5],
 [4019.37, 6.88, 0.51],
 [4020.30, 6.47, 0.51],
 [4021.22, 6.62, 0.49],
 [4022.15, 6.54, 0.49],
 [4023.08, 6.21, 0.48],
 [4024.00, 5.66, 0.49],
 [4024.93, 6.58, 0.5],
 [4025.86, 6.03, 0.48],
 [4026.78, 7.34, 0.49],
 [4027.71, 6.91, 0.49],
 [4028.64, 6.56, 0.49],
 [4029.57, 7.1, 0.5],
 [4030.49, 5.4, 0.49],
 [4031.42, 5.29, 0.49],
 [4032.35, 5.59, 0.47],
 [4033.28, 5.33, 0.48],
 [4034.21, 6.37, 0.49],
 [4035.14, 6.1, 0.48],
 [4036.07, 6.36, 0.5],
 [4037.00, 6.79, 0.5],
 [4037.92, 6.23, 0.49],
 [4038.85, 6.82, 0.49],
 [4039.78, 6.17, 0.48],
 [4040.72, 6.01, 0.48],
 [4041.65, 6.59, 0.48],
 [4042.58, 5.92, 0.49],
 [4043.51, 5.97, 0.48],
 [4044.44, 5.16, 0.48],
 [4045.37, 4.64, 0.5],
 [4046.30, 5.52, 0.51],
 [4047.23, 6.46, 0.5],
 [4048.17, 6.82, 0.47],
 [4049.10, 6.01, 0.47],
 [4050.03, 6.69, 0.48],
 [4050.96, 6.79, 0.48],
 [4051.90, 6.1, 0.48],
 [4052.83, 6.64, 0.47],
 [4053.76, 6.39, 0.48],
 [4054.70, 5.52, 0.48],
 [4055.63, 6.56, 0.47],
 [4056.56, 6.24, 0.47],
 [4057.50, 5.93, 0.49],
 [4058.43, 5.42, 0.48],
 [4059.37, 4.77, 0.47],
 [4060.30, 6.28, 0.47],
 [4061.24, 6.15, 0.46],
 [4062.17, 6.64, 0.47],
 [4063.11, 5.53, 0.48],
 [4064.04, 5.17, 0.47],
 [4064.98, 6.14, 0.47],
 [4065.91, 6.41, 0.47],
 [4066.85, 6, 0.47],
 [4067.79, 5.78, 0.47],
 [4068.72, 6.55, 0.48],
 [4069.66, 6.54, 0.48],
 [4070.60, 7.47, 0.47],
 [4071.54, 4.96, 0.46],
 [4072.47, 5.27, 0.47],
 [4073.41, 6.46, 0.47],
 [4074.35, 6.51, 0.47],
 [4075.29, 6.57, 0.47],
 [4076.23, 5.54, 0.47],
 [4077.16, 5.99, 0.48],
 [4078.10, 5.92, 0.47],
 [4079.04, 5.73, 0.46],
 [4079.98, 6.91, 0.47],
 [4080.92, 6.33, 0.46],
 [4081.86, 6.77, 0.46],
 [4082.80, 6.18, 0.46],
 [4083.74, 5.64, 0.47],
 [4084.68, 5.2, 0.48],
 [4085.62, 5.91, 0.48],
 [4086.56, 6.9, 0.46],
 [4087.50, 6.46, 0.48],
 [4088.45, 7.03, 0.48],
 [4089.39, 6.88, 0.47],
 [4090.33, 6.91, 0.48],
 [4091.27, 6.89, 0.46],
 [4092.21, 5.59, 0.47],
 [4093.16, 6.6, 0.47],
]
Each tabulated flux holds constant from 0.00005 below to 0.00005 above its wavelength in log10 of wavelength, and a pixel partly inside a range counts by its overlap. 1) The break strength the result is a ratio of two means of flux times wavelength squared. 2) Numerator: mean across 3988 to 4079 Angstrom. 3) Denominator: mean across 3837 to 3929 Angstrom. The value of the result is 1.34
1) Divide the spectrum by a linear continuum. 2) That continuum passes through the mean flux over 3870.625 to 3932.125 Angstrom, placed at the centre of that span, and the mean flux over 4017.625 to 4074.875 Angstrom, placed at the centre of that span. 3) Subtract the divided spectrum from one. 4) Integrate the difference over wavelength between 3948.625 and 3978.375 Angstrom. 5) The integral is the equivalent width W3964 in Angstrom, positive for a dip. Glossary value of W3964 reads 7.6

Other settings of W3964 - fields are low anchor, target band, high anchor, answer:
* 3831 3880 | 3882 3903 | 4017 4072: 1.4 Angstrom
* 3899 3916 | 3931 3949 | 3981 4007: 7.0 Angstrom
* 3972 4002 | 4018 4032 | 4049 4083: -1.3 Angstrom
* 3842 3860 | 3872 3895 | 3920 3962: 1.2 Angstrom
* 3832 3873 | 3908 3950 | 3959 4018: 6.0 Angstrom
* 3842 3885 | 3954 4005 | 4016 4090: 8.6 Angstrom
